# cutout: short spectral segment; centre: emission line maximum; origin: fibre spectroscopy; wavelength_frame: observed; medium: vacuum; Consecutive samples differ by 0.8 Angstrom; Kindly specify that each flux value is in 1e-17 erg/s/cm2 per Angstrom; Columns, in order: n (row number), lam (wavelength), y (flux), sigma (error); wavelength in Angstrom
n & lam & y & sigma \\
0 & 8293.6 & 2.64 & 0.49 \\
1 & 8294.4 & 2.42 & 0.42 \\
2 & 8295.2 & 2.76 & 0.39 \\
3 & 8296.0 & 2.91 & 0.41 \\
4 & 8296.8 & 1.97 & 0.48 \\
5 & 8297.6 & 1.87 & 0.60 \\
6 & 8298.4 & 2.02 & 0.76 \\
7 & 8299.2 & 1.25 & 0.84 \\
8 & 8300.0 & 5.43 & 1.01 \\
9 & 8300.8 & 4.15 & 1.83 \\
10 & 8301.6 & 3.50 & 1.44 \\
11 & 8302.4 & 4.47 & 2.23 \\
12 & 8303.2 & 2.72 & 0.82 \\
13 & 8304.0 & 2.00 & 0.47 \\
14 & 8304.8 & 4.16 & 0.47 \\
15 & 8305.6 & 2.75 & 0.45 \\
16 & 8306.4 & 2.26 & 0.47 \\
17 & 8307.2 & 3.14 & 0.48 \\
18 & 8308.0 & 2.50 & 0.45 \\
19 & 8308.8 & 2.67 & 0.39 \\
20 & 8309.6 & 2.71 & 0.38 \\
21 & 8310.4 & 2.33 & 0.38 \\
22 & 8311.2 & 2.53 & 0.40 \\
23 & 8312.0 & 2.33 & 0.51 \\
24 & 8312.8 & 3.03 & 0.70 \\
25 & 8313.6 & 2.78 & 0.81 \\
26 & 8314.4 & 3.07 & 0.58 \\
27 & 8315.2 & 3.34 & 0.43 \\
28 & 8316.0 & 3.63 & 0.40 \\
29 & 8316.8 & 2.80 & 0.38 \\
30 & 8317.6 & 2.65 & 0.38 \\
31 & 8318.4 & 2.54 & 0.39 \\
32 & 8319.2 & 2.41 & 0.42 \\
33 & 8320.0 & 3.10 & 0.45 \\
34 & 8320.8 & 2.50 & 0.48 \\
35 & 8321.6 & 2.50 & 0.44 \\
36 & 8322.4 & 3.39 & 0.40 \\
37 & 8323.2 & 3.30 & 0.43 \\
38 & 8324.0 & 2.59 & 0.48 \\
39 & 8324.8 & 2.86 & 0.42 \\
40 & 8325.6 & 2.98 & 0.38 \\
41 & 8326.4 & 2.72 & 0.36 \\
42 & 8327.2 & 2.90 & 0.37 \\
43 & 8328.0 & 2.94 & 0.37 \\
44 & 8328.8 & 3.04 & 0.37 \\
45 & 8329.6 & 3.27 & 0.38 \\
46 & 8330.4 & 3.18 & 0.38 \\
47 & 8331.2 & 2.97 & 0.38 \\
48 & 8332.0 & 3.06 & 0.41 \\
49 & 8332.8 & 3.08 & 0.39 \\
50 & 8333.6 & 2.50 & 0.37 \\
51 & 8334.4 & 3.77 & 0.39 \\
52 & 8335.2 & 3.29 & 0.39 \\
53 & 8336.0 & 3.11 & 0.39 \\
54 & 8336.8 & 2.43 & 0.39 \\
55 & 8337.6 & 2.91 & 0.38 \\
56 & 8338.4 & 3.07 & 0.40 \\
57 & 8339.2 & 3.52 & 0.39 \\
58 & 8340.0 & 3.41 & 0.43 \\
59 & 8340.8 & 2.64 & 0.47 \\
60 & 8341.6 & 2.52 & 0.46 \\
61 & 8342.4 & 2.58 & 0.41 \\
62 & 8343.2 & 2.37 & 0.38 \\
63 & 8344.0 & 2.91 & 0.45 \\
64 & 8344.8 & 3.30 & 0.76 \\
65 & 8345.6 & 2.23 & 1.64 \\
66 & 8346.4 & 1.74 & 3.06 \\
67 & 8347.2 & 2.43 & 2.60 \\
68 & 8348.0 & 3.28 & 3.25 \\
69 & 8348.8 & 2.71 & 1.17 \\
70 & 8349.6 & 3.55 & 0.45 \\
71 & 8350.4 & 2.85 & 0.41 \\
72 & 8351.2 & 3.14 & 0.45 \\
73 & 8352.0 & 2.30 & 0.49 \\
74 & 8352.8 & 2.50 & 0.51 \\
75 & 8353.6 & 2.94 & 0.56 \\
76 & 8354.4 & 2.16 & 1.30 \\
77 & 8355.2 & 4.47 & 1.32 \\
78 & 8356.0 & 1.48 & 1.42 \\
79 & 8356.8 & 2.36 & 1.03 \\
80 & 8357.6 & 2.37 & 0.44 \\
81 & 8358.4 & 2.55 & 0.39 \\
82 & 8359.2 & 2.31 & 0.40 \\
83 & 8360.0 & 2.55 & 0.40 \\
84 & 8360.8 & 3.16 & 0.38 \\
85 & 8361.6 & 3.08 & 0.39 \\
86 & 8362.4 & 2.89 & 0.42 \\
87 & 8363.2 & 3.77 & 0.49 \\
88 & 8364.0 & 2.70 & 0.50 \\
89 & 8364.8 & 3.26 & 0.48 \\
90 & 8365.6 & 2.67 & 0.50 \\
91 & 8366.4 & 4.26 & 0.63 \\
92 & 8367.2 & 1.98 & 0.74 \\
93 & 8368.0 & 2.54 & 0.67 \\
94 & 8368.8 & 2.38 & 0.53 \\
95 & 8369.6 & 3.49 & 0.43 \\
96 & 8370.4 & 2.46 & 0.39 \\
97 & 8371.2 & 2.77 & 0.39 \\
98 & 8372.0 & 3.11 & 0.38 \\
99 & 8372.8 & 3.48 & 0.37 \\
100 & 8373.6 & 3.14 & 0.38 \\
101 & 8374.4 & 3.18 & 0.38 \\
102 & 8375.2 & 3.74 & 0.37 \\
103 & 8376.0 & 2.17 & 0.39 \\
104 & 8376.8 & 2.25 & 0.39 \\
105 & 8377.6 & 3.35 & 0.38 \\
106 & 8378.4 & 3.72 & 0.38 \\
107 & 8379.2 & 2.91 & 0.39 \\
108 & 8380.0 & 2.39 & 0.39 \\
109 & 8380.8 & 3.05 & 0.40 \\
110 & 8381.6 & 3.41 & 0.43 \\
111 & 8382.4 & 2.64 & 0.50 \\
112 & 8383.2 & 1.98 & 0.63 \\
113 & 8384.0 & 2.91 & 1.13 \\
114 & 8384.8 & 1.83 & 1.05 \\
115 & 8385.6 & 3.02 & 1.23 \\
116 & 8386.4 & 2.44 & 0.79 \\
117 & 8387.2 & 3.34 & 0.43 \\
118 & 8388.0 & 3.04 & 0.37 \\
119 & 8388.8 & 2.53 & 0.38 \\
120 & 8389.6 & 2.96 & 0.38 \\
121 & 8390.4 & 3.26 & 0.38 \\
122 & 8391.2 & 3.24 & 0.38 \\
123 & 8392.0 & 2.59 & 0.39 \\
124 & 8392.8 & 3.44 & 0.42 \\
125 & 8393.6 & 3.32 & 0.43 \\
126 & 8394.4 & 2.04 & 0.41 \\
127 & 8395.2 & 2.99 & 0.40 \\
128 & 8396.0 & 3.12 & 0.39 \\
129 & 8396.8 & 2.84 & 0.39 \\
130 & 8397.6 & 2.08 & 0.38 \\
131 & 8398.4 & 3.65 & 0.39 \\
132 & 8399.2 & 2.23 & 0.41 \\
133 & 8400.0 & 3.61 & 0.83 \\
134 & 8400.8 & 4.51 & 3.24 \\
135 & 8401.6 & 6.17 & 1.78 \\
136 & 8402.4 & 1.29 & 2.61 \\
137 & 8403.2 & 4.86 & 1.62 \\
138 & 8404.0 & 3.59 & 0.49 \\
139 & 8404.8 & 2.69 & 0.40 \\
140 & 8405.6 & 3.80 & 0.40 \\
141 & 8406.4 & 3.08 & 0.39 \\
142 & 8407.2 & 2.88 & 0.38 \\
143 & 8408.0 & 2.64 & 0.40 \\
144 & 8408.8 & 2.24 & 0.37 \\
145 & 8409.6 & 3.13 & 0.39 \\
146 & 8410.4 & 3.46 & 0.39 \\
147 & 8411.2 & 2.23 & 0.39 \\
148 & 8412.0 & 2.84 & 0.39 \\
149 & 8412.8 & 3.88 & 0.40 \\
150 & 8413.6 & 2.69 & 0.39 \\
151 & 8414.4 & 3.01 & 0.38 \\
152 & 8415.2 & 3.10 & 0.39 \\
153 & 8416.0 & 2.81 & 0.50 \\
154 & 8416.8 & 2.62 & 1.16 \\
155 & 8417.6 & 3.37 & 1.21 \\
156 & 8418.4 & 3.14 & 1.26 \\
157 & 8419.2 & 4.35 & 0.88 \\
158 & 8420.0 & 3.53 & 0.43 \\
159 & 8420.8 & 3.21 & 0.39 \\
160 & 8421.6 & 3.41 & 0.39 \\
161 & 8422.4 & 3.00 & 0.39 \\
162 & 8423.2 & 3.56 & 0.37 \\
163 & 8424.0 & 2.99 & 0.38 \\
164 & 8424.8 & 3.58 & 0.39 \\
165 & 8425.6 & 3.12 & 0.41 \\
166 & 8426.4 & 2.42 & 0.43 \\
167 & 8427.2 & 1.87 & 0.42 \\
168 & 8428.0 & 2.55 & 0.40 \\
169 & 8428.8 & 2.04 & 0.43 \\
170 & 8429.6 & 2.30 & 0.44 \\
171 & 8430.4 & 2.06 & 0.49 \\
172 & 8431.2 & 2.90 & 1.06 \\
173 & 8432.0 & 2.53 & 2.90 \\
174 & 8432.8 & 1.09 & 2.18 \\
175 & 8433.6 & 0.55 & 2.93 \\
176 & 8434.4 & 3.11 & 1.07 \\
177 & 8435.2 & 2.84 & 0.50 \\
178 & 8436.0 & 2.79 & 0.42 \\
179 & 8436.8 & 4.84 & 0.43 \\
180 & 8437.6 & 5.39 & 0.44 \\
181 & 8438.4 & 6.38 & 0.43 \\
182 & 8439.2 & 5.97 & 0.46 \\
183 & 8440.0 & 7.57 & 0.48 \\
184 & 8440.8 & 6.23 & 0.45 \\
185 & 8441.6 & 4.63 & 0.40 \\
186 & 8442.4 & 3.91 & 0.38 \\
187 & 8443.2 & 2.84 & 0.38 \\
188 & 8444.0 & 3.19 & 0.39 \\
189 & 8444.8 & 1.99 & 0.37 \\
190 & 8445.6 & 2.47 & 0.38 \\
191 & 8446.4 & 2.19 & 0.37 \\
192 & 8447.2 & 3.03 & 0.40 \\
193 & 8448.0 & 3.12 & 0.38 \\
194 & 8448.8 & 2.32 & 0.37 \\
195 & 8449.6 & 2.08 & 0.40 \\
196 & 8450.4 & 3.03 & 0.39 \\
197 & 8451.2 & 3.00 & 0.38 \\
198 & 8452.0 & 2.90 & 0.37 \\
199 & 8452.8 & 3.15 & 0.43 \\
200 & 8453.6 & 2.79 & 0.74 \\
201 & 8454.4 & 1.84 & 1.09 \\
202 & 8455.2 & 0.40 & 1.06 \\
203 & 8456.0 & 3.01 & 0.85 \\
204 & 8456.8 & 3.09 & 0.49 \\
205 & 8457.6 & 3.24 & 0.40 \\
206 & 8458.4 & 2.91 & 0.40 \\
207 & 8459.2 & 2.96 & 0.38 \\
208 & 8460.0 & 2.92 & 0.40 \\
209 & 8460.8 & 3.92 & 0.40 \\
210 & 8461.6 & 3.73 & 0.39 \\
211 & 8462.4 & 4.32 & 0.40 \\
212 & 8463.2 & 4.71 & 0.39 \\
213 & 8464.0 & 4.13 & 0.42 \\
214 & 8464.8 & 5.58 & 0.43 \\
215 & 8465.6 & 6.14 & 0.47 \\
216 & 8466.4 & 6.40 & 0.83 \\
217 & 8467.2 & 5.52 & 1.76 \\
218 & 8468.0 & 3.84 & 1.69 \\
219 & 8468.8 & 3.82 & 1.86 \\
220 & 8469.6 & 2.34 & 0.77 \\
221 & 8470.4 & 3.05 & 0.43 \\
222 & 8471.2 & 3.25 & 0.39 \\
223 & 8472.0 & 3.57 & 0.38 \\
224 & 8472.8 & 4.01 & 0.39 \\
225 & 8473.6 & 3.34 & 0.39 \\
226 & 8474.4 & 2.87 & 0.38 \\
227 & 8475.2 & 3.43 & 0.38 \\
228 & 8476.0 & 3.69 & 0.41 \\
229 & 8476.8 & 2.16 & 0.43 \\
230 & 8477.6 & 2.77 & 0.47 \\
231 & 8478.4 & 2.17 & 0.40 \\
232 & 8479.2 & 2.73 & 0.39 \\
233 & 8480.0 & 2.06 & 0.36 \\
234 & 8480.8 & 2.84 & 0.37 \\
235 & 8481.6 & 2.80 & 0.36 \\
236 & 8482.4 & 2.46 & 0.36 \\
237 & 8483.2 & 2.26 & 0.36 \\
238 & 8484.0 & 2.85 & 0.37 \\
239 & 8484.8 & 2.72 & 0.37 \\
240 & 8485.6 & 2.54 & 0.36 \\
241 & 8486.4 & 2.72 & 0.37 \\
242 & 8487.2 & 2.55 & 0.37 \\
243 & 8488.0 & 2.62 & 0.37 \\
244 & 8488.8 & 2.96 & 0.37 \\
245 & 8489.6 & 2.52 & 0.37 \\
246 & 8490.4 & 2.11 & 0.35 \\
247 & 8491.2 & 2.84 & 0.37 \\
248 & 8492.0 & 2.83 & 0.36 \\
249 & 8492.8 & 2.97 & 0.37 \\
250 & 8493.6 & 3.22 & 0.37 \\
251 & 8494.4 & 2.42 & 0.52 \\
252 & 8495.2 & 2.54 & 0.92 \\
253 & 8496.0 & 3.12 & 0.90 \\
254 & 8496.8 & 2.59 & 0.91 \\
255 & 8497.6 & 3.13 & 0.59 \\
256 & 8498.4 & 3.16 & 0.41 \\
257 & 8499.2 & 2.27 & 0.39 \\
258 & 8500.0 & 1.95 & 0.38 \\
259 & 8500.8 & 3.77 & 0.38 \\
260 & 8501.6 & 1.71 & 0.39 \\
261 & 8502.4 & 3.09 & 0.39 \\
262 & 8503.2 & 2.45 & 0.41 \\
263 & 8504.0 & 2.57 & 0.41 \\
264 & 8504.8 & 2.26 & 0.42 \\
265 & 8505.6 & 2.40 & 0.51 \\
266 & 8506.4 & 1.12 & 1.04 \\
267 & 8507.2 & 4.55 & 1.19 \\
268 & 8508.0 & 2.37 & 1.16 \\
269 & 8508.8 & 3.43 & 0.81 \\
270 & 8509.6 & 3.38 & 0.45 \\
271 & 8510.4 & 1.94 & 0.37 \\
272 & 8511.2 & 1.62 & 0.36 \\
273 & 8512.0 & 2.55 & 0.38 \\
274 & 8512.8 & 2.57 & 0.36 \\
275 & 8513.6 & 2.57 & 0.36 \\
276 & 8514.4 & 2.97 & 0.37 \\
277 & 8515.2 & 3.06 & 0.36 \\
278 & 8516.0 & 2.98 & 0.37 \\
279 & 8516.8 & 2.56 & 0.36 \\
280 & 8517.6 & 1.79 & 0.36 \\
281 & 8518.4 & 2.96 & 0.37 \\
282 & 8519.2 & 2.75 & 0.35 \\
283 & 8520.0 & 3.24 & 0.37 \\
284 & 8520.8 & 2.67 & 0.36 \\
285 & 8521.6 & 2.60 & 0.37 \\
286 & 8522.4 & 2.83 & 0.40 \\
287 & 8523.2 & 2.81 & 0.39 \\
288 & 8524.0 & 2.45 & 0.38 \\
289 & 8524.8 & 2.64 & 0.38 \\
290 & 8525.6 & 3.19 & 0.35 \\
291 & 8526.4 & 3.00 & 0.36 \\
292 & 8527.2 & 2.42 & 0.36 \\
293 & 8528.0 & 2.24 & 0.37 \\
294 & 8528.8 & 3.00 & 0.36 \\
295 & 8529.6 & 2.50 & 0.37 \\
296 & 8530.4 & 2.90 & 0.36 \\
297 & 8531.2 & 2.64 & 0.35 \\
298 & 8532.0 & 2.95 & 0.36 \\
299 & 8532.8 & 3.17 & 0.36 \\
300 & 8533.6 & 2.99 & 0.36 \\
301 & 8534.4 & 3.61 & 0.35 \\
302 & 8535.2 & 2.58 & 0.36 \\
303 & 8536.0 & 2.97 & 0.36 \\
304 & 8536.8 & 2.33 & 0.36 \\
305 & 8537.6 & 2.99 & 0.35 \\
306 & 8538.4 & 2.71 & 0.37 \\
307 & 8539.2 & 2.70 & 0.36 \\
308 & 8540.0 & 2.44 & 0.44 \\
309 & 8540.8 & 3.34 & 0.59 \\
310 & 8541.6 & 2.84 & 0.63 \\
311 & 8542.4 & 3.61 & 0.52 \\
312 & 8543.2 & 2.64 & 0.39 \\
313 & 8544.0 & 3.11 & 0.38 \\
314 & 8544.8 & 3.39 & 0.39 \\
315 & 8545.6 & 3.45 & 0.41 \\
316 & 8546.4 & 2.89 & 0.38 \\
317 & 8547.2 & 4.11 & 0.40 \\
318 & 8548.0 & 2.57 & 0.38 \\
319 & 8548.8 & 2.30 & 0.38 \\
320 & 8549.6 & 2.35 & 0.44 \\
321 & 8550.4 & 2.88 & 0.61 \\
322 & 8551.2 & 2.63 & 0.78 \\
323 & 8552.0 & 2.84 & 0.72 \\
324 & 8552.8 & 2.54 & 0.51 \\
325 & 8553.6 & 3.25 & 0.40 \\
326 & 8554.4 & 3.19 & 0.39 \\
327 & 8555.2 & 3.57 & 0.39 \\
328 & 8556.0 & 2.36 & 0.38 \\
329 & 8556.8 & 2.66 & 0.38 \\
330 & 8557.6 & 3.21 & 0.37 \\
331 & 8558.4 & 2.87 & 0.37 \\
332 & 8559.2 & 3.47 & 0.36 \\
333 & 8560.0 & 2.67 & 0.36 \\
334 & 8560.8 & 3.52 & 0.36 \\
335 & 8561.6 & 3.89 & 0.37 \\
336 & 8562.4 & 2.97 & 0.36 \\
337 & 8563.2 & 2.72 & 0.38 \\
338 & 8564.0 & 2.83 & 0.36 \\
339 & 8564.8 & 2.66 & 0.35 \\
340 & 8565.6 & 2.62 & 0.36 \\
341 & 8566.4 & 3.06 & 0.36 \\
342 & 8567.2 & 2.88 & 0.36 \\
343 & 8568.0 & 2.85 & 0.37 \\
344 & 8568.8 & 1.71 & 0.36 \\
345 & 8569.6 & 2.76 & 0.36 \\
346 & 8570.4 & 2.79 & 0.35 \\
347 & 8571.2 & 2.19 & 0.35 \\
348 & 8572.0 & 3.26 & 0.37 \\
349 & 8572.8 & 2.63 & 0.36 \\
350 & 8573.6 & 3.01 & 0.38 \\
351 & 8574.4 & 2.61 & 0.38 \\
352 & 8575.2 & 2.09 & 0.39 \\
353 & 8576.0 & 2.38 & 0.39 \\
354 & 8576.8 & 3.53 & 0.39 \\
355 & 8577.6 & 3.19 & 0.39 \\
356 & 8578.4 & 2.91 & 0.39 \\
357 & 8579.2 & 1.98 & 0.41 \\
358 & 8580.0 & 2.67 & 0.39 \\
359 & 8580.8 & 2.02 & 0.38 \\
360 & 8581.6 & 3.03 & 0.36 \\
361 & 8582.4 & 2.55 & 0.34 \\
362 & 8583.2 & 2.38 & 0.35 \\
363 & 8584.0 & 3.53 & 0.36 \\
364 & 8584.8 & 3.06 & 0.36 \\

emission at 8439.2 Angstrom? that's H-alpha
